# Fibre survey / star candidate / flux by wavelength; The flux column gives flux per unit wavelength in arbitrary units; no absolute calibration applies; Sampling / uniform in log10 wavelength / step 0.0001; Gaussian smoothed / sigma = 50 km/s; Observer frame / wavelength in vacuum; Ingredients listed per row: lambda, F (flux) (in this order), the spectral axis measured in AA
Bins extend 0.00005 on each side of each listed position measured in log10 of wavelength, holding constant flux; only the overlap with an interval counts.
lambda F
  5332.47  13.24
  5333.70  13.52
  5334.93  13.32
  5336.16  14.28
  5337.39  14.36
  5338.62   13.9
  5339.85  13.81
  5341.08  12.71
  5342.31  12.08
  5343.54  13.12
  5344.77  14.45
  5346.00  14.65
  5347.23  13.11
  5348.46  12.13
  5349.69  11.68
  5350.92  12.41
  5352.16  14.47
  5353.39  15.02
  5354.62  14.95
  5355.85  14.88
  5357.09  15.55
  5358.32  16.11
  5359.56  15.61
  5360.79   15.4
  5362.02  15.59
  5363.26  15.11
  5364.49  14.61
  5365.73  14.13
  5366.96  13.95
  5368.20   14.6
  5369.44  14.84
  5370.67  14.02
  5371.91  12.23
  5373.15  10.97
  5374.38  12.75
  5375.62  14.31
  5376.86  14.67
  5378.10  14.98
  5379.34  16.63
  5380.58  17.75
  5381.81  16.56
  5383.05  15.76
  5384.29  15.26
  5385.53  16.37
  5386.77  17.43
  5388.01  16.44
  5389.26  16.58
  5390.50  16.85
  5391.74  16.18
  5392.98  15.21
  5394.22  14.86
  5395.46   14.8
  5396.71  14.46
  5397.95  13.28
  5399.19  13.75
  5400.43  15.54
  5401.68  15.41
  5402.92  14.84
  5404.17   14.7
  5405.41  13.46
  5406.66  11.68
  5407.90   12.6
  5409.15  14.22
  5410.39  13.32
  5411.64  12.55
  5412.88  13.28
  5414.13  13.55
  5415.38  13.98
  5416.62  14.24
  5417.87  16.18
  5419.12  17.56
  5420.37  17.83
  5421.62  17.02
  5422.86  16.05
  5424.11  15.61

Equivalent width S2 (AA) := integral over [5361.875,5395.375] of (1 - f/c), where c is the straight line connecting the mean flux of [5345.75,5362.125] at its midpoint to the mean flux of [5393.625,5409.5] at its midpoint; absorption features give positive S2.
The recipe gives -2.1 AA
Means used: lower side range 14.4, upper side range 14.1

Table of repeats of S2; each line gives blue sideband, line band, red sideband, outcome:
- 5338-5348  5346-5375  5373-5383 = 0.3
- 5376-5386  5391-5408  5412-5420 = 1.1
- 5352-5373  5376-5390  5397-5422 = -1.6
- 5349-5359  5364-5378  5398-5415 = 0.4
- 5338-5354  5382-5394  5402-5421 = -1.9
